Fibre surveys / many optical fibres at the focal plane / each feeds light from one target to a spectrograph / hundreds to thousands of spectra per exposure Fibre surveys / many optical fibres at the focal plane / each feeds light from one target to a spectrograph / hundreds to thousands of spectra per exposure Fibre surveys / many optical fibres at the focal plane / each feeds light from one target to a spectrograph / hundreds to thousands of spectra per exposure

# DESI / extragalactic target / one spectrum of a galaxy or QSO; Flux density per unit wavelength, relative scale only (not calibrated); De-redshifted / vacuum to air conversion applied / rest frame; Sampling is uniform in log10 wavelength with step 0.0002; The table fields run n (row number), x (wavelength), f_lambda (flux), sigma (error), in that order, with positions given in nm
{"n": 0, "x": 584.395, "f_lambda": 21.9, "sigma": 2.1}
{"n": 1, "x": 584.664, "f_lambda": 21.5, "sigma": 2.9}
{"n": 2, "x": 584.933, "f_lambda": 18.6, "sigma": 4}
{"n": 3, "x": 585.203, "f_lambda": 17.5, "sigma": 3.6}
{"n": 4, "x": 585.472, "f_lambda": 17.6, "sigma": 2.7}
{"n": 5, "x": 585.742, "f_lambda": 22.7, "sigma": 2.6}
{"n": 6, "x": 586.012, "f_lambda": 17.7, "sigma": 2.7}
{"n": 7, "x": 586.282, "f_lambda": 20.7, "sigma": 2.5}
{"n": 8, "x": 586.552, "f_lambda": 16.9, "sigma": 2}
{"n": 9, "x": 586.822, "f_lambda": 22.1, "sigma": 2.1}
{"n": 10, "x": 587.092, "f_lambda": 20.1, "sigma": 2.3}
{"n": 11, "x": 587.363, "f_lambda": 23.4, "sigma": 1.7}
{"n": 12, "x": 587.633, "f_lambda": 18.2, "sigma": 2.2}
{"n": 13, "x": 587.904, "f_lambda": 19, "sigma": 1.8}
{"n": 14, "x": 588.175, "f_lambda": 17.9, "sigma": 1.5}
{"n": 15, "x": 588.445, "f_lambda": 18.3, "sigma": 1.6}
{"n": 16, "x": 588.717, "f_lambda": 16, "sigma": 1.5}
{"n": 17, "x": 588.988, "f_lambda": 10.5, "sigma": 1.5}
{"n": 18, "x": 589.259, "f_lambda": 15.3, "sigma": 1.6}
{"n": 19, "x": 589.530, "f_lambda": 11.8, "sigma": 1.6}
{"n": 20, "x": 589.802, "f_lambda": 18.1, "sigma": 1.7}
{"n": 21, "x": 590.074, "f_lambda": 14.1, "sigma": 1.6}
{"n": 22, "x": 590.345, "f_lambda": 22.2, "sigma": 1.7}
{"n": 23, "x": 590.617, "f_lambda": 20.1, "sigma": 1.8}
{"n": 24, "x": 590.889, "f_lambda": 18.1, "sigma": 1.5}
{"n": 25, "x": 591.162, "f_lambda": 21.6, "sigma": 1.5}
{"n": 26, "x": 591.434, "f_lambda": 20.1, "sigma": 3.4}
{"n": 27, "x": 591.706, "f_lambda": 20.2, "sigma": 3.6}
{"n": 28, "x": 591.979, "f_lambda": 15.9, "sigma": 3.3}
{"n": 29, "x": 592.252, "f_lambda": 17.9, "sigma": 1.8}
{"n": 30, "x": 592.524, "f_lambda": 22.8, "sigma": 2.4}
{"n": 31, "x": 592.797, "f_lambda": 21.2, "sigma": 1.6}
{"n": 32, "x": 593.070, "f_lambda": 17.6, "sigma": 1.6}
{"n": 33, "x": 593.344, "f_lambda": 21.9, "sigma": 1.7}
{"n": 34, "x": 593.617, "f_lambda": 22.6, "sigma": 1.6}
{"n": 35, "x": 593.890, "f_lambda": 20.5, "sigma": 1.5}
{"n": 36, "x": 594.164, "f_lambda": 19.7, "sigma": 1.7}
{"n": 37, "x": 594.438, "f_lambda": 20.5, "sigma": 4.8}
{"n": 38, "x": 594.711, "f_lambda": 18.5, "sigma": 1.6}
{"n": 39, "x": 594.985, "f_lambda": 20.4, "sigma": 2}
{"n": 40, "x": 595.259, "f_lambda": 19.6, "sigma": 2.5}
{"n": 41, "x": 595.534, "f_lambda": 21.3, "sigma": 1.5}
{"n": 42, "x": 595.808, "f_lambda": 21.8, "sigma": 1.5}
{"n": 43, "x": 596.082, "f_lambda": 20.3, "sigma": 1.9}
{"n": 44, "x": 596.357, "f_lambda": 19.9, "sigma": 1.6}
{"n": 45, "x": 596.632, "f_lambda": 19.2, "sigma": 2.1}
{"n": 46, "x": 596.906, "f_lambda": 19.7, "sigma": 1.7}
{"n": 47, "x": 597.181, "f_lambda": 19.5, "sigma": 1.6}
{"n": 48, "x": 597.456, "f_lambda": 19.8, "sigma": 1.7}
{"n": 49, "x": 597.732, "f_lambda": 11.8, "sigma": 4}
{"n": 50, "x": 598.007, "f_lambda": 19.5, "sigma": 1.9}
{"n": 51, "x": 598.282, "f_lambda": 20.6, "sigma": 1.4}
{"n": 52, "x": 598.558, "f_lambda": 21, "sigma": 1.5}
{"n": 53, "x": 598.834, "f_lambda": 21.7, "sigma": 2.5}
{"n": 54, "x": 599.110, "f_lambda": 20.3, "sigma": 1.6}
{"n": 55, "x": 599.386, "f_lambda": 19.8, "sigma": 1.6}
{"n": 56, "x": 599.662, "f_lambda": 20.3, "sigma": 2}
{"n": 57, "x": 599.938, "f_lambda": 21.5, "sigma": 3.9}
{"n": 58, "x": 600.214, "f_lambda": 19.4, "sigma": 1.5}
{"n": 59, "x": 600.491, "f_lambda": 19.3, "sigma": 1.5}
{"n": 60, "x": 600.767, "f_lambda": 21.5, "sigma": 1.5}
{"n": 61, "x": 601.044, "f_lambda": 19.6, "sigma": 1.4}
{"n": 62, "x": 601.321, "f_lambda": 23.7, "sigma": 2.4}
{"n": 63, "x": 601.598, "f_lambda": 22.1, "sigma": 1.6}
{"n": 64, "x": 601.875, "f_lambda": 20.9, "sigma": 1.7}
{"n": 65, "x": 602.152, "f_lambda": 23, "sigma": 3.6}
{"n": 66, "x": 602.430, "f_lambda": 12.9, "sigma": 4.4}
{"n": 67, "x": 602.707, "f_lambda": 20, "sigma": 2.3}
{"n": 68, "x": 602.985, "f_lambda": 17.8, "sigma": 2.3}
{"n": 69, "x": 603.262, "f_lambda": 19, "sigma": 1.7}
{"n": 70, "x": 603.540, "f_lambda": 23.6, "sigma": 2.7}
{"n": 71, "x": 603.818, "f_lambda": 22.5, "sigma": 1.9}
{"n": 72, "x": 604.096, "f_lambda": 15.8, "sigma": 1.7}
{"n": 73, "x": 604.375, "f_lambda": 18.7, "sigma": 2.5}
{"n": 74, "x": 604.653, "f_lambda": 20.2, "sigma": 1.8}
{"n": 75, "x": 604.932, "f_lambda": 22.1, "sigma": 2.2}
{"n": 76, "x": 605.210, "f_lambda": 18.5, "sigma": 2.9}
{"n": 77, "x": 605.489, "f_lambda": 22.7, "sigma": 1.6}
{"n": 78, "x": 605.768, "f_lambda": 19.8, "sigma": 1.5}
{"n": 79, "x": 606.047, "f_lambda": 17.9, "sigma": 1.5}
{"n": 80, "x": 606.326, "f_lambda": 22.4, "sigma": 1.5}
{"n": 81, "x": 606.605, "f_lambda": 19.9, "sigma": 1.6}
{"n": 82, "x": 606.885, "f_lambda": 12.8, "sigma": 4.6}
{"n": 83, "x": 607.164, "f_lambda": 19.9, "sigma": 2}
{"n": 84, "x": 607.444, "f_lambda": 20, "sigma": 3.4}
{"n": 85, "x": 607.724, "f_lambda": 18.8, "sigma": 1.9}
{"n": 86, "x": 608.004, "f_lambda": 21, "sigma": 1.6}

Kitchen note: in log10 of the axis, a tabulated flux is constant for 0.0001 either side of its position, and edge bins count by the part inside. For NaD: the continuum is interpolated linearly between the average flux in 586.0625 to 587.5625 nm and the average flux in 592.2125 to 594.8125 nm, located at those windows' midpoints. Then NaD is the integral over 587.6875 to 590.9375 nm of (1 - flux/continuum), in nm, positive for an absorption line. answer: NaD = 0.58 nm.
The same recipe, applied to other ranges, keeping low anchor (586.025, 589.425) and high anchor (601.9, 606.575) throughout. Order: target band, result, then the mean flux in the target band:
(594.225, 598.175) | -0.09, 19.4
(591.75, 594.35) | -0.19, 20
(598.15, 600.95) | -0.17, 20.5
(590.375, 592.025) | -0.11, 19.7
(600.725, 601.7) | -0.11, 21.7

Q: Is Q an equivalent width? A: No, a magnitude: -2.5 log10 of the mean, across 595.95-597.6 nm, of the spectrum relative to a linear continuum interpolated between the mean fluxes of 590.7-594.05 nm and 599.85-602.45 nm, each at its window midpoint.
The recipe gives 0.04 mag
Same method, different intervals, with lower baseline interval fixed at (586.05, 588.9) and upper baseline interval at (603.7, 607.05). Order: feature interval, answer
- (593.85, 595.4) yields -0.03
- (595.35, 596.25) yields -0.10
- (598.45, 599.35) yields -0.08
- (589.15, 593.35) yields 0.03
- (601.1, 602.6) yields -0.06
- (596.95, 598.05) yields 0.09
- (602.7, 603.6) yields -0.02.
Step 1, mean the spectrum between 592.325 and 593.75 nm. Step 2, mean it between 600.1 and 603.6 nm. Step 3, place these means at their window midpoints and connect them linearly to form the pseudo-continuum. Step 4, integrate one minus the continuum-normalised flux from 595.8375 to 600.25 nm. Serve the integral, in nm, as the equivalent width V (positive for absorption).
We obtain 0.18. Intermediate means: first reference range 21.1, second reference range 20.1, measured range 19.7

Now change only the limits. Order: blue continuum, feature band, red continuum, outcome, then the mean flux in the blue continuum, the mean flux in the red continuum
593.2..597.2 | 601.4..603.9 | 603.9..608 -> -0.072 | 20.4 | 19.4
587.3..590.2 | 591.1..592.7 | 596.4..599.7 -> -0.207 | 16.4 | 19.4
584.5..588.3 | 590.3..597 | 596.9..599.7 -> -0.221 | 19.6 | 19.4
